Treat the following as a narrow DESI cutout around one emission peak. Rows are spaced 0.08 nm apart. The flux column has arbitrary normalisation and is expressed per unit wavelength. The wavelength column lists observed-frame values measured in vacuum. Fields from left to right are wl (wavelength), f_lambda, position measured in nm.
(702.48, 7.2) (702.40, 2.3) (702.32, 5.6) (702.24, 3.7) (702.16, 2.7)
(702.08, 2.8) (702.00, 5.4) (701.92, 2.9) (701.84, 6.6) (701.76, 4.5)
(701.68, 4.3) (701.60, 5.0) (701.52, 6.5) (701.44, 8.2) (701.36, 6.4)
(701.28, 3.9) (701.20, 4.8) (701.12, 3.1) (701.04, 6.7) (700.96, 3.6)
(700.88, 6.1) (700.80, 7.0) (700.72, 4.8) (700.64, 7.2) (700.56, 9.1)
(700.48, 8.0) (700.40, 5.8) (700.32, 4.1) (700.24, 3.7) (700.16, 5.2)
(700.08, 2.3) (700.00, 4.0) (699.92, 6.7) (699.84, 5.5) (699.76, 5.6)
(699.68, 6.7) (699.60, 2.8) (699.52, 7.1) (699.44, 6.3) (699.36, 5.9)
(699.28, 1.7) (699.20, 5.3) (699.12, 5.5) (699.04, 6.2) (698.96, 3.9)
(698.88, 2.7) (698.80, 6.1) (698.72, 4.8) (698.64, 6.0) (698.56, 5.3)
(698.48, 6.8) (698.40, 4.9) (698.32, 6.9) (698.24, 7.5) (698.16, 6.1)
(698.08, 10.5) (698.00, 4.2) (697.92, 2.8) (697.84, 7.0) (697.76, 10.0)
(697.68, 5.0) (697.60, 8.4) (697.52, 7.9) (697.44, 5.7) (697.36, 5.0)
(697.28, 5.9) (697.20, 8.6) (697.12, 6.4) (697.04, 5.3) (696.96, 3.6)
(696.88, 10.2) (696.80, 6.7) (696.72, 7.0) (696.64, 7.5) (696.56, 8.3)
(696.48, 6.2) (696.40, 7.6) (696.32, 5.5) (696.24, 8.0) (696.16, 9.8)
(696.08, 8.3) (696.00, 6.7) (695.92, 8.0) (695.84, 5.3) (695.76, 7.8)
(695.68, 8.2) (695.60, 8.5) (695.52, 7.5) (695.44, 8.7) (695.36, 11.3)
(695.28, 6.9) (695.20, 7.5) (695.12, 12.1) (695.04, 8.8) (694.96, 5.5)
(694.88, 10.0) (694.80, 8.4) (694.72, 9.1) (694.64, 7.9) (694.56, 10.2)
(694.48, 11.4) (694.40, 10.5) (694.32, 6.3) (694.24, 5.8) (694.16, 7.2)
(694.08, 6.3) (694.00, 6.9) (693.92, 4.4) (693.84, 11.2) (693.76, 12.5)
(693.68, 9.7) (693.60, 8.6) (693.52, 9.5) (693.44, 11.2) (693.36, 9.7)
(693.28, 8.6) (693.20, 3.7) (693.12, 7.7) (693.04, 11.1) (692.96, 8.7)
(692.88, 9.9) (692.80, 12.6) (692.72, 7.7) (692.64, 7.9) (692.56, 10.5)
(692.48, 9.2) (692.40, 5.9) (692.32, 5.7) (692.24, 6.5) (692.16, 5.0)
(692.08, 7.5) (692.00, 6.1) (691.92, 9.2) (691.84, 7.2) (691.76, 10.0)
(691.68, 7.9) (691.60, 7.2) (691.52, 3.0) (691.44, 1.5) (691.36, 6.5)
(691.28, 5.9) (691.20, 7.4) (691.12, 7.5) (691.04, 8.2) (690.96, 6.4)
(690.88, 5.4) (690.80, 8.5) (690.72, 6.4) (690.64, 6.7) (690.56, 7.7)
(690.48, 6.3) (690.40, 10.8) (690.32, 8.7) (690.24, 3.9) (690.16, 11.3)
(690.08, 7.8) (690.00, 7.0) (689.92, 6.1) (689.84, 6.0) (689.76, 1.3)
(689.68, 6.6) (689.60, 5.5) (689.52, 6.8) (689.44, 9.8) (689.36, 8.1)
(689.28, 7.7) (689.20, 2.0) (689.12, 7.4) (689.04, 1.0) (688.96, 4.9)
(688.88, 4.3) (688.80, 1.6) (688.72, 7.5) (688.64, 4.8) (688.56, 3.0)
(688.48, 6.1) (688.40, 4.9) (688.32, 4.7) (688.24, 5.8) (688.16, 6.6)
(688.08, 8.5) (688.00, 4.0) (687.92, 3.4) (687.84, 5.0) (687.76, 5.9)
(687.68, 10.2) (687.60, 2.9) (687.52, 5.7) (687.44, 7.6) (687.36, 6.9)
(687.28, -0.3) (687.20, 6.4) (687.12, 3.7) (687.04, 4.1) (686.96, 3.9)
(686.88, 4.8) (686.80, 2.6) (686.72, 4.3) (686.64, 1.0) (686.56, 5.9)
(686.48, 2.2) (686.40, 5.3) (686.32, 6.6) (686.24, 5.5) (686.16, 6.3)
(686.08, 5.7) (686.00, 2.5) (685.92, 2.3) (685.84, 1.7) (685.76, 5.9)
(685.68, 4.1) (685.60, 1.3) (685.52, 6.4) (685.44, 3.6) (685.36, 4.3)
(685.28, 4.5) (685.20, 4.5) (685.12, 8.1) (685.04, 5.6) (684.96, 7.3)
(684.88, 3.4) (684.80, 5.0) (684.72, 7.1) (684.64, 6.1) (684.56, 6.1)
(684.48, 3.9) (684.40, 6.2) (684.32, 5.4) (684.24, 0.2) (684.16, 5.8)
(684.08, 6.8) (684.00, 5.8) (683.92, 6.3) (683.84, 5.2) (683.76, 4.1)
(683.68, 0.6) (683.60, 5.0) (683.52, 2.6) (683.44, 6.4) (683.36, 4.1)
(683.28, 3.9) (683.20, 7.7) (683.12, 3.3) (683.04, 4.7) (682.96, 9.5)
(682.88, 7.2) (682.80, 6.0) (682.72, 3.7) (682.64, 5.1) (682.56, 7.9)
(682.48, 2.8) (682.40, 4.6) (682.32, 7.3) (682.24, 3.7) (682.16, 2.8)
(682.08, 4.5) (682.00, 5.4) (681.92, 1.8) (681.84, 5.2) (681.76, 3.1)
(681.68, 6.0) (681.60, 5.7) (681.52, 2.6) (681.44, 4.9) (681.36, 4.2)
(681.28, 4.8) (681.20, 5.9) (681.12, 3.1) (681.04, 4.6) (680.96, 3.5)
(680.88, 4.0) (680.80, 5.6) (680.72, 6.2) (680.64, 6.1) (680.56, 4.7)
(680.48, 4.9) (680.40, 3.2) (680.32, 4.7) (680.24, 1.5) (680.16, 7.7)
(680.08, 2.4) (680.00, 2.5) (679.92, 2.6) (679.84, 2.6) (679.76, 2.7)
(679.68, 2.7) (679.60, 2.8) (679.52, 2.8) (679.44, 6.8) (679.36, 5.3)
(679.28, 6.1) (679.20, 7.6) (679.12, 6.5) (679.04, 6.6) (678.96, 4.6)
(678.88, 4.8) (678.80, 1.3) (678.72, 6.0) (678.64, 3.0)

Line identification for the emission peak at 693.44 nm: Mg II 2798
